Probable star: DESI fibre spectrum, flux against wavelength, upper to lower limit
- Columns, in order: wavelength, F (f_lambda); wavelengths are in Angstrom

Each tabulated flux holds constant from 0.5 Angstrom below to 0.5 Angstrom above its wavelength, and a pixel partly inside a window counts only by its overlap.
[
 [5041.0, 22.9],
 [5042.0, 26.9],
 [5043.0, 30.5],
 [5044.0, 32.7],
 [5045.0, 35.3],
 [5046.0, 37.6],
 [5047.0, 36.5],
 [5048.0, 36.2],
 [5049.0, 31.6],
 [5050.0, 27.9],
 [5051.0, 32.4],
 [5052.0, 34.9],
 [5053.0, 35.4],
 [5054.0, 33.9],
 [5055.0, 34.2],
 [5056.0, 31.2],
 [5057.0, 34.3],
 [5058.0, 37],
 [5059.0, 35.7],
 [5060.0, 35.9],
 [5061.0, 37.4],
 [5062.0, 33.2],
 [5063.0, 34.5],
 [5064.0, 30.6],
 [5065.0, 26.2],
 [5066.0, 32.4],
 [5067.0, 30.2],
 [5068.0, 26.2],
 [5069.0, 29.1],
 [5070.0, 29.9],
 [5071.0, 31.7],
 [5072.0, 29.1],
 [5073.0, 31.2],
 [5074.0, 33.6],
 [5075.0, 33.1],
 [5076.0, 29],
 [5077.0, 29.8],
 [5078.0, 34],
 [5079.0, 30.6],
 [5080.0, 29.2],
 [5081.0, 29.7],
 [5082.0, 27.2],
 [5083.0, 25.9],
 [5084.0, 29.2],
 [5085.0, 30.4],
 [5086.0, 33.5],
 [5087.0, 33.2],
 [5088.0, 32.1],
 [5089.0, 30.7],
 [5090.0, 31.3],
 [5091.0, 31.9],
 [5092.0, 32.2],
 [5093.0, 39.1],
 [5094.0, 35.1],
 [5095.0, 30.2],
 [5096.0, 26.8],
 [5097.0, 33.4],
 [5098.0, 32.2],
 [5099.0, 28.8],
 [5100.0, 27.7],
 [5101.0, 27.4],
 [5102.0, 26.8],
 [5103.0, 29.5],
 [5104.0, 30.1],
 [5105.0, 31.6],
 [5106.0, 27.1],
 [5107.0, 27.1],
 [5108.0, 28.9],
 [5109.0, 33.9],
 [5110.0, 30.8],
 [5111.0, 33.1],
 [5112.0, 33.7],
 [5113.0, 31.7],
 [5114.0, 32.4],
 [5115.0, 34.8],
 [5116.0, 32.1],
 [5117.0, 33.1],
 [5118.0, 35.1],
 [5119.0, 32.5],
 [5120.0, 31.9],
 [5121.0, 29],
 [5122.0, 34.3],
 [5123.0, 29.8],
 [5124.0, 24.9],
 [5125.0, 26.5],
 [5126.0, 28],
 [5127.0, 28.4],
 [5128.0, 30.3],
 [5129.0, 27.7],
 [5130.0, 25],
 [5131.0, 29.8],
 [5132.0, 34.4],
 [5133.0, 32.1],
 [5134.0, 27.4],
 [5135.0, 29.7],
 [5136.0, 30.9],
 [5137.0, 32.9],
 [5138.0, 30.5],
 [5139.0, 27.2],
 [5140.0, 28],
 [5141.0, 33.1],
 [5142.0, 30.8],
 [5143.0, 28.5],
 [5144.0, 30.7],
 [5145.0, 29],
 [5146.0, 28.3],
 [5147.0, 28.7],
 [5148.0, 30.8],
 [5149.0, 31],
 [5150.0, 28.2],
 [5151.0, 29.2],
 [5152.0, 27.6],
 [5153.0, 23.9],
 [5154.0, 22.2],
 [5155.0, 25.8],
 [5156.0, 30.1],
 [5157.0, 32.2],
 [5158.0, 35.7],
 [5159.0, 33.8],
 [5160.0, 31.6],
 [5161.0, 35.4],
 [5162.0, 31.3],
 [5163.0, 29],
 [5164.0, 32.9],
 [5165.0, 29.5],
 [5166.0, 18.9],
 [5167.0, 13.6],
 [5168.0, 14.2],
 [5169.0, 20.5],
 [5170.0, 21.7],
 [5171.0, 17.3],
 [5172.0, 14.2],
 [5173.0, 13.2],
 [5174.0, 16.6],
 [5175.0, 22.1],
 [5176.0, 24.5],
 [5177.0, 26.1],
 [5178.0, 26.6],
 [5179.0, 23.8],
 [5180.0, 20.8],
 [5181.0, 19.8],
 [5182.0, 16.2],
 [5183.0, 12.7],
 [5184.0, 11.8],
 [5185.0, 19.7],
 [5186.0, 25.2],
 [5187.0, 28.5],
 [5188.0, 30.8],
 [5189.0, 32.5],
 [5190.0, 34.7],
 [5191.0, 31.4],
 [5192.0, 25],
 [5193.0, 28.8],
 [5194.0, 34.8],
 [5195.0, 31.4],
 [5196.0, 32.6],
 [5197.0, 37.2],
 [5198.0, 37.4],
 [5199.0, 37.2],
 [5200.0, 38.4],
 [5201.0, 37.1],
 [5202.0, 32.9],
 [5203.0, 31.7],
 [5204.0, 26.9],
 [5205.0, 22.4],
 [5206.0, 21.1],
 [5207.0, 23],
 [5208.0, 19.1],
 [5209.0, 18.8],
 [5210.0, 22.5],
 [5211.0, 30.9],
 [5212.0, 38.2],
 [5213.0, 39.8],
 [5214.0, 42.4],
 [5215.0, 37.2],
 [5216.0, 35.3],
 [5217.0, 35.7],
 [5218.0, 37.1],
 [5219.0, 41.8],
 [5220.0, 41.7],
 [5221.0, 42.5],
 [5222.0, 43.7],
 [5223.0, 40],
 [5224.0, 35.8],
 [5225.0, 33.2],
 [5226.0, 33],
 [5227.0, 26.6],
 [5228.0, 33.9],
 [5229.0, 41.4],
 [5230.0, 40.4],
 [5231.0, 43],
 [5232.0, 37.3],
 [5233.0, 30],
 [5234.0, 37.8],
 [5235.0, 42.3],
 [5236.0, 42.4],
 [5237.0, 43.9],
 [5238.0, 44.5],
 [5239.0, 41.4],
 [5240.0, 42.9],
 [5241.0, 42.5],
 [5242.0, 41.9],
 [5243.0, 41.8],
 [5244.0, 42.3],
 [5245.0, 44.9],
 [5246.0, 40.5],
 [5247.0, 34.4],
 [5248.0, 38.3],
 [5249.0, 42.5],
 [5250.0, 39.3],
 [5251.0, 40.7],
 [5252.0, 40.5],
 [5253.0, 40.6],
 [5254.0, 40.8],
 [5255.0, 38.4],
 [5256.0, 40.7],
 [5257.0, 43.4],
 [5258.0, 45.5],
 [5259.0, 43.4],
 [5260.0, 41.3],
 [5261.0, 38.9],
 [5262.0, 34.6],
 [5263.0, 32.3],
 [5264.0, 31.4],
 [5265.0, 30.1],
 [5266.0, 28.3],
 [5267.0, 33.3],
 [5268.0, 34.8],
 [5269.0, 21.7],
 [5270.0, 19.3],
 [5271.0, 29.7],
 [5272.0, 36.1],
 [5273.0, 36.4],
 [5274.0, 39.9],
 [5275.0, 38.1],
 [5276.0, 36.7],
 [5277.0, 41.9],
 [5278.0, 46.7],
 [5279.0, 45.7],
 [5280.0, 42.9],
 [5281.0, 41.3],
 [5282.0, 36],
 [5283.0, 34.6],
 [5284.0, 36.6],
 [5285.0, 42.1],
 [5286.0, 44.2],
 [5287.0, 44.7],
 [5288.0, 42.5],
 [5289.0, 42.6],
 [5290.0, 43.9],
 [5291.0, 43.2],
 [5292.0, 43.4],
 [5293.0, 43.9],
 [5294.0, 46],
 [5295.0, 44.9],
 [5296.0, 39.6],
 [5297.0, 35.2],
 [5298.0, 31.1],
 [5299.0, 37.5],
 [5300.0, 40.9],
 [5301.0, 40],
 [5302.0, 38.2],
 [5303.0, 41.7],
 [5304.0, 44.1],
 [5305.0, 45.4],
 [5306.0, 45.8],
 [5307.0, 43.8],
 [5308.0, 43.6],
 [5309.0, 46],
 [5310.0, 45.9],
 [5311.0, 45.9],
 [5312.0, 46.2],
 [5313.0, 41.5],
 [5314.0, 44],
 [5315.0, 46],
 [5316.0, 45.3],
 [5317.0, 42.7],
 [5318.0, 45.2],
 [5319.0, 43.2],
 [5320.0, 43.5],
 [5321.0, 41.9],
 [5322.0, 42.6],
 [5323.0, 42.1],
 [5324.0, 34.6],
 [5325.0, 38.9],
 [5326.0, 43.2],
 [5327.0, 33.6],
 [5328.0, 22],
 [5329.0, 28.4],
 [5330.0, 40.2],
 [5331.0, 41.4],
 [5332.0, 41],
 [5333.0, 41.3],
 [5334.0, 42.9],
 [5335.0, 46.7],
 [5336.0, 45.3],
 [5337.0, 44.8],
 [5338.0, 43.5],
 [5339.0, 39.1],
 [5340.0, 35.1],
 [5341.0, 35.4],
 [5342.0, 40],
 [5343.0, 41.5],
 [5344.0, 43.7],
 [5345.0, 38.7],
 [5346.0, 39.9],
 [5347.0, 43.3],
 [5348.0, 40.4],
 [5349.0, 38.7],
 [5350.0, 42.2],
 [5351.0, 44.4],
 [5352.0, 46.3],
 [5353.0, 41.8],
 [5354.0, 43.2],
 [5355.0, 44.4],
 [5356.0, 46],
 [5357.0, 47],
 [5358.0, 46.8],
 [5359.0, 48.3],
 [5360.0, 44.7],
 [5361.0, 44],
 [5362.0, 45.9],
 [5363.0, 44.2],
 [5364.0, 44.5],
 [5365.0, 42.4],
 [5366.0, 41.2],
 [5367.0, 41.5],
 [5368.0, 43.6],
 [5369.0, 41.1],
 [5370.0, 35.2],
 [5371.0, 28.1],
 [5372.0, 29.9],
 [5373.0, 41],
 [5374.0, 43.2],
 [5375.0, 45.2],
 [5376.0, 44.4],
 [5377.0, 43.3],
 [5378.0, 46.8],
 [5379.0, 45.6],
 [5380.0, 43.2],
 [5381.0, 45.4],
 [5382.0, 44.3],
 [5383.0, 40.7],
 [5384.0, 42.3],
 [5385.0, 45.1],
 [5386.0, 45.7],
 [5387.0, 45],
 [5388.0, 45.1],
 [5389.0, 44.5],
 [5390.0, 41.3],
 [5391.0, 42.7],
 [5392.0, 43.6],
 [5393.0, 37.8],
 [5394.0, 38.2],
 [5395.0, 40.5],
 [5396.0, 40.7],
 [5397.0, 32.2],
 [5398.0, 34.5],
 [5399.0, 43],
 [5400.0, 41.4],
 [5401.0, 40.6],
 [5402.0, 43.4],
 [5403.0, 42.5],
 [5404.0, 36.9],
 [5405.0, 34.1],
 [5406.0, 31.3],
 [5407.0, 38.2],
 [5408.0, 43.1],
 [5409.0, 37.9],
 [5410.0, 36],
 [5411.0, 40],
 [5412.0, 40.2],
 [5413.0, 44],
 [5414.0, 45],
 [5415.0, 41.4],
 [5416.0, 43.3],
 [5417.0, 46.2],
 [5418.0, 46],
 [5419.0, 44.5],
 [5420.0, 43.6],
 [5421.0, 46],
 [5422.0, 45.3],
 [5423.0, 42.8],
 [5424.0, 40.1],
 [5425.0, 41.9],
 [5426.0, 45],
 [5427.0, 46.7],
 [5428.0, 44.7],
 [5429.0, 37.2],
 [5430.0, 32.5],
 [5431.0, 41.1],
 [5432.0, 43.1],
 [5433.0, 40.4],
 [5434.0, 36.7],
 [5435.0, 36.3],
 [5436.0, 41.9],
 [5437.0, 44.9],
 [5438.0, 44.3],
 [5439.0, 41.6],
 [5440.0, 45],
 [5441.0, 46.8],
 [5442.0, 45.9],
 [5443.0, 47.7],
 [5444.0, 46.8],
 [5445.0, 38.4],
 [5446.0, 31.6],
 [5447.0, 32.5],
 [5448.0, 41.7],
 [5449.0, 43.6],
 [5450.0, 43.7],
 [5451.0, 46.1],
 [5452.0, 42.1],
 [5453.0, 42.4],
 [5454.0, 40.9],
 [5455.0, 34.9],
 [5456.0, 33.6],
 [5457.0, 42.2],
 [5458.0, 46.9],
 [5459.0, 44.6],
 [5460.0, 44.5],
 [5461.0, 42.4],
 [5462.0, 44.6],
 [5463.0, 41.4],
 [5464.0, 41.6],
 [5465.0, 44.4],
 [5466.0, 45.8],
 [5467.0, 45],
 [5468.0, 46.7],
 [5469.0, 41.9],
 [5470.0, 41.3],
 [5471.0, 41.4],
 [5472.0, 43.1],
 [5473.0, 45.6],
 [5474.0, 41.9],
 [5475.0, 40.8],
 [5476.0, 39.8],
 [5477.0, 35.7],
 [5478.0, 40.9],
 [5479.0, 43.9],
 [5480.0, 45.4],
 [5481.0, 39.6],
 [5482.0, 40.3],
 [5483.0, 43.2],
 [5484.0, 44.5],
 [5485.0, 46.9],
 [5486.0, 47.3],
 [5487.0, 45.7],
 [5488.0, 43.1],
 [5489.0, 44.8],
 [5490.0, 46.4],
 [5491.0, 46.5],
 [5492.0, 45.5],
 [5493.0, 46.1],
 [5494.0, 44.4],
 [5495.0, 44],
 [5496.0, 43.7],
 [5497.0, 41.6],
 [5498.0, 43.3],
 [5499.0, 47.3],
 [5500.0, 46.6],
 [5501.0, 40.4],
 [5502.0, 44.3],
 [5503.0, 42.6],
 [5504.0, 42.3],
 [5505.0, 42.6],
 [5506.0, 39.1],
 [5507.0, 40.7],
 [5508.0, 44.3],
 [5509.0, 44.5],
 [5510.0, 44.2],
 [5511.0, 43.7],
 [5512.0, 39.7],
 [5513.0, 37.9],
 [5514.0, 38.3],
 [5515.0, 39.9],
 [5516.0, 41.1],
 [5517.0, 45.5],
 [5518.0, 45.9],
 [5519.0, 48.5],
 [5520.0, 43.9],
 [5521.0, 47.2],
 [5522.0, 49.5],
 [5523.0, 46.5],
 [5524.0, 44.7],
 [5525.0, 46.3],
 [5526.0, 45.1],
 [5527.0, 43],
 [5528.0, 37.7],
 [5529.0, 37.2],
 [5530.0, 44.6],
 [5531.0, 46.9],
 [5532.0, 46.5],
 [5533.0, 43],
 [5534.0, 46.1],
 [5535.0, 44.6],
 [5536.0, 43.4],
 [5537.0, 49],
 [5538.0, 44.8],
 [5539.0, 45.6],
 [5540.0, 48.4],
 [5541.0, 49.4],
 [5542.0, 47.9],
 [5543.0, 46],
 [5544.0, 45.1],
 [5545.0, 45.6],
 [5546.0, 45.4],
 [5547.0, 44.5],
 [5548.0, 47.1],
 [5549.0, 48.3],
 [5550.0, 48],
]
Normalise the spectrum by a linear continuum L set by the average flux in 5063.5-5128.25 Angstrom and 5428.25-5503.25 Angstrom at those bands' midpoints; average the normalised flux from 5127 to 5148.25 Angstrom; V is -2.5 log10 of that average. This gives 0.08 mag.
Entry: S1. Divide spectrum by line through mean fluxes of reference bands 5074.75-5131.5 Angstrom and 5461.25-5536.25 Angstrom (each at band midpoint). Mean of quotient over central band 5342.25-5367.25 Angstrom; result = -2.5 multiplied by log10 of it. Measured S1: -0.12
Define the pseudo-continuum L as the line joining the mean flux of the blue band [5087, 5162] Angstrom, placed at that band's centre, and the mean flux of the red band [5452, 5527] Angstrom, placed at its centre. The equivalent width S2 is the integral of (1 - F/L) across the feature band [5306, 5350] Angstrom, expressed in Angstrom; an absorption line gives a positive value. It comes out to -4.4 Angstrom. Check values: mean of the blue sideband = 30.4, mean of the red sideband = 43.3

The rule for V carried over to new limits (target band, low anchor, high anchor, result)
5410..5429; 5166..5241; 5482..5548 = -0.084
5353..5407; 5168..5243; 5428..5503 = -0.081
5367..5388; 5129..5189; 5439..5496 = -0.108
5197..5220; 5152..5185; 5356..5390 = -0.190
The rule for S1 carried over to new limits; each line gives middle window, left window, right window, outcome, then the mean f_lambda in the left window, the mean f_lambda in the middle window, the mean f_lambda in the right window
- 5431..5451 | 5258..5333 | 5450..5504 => 0.02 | 39.6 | 41.8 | 43.2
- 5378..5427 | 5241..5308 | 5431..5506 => -0.01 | 39.3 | 41.8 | 42.8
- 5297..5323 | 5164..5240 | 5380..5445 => -0.18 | 30.2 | 42.7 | 41.8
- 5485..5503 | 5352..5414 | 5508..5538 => -0.03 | 41.7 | 44.8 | 44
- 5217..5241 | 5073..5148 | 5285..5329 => -0.05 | 30.5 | 39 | 41.7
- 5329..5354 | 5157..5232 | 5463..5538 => -0.14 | 29.4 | 41.3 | 43.6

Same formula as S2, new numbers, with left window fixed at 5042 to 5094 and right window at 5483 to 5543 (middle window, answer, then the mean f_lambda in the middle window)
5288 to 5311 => -2.2 Angstrom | 42.2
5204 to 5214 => 2.5 Angstrom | 27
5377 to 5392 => -1.2 Angstrom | 44.1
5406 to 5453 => 0.1 Angstrom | 41.9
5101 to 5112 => 1.1 Angstrom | 29.9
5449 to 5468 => 0.0 Angstrom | 42.8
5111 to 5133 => 1.8 Angstrom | 30.8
